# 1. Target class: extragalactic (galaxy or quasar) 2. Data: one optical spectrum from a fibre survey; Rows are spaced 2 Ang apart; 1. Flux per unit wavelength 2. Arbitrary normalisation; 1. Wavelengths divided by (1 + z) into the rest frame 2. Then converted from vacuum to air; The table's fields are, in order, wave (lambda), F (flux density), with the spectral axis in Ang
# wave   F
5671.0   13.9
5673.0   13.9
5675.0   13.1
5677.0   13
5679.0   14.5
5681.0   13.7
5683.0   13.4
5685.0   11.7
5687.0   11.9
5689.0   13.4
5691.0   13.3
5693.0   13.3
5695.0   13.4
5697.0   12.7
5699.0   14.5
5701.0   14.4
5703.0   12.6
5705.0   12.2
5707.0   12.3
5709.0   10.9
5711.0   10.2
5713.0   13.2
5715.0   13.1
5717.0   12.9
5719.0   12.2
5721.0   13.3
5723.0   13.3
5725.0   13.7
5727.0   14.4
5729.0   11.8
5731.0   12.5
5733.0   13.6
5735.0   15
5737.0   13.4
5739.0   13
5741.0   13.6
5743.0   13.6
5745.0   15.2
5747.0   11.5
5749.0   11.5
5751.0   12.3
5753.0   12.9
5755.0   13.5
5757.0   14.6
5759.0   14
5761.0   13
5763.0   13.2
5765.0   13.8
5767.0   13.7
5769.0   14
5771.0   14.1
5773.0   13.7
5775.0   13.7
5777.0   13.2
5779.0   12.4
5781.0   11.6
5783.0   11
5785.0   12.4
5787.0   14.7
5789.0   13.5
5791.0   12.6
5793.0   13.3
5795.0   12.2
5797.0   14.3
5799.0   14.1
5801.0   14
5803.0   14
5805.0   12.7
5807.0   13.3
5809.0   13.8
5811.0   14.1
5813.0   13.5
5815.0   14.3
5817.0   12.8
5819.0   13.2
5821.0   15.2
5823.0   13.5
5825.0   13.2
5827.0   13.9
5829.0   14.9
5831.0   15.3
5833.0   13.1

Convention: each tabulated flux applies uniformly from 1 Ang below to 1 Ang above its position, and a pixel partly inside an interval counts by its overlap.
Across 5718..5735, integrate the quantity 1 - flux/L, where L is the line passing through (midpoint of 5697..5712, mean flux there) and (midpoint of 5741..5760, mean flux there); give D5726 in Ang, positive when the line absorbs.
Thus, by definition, -0.5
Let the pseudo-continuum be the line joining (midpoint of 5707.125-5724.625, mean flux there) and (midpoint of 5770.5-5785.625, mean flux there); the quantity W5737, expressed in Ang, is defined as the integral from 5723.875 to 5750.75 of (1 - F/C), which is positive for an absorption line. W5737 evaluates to -1.57 Ang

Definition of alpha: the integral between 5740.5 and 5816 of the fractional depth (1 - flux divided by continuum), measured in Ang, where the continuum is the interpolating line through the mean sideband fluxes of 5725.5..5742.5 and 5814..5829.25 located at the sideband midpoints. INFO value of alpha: 1.6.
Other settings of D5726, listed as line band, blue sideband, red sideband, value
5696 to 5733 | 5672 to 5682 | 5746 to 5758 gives 1.0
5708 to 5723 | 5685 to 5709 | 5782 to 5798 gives 0.7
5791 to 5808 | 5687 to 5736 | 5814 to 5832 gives 0.5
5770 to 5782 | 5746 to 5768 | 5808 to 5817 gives 0.2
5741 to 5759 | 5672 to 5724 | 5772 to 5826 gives -0.1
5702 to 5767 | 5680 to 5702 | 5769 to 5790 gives 0.7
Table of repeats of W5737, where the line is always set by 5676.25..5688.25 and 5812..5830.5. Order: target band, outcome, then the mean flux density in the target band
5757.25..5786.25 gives 0.8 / 13.2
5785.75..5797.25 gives 0.3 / 13.4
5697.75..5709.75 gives 0.3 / 12.9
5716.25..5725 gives 0.2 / 13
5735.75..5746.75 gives -0.2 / 13.6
